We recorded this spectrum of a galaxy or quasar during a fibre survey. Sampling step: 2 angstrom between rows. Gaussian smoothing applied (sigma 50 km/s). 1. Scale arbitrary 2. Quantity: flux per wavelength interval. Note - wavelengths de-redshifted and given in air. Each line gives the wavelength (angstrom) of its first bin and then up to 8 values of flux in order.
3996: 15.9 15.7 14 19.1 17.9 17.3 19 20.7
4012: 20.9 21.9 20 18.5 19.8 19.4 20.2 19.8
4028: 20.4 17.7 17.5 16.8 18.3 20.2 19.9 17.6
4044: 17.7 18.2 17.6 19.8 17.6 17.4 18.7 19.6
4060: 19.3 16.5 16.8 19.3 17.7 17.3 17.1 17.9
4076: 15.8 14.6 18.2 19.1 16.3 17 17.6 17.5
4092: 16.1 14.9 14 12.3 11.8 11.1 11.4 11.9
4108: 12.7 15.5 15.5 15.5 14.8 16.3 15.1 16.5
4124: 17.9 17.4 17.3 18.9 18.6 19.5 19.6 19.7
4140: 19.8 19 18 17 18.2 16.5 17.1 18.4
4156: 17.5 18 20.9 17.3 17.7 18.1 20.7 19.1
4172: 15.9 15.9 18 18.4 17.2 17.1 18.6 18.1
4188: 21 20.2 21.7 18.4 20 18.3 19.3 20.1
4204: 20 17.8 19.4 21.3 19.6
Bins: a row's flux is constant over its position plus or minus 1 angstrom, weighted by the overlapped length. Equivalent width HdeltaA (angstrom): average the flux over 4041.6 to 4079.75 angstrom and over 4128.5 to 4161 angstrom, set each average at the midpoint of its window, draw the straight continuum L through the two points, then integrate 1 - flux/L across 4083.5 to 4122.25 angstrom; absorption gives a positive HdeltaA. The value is 7.5 angstrom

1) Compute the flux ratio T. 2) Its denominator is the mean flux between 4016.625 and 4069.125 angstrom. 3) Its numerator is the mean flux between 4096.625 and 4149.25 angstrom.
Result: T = 0.9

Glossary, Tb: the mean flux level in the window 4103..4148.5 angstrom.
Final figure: 16.8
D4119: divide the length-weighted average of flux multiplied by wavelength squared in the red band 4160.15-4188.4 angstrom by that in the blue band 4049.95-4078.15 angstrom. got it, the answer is 1.08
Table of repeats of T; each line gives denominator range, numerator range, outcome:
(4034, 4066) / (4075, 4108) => 0.81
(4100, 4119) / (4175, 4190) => 1.34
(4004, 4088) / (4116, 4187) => 0.97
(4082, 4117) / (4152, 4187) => 1.23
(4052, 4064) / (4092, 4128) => 0.80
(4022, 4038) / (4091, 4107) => 0.69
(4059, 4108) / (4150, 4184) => 1.13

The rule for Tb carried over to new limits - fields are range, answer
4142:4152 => 17.6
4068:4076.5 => 17.2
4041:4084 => 17.8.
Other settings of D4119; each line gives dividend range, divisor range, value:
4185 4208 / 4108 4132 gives 1.24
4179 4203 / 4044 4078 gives 1.15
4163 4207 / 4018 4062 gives 1.07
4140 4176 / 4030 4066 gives 1.04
